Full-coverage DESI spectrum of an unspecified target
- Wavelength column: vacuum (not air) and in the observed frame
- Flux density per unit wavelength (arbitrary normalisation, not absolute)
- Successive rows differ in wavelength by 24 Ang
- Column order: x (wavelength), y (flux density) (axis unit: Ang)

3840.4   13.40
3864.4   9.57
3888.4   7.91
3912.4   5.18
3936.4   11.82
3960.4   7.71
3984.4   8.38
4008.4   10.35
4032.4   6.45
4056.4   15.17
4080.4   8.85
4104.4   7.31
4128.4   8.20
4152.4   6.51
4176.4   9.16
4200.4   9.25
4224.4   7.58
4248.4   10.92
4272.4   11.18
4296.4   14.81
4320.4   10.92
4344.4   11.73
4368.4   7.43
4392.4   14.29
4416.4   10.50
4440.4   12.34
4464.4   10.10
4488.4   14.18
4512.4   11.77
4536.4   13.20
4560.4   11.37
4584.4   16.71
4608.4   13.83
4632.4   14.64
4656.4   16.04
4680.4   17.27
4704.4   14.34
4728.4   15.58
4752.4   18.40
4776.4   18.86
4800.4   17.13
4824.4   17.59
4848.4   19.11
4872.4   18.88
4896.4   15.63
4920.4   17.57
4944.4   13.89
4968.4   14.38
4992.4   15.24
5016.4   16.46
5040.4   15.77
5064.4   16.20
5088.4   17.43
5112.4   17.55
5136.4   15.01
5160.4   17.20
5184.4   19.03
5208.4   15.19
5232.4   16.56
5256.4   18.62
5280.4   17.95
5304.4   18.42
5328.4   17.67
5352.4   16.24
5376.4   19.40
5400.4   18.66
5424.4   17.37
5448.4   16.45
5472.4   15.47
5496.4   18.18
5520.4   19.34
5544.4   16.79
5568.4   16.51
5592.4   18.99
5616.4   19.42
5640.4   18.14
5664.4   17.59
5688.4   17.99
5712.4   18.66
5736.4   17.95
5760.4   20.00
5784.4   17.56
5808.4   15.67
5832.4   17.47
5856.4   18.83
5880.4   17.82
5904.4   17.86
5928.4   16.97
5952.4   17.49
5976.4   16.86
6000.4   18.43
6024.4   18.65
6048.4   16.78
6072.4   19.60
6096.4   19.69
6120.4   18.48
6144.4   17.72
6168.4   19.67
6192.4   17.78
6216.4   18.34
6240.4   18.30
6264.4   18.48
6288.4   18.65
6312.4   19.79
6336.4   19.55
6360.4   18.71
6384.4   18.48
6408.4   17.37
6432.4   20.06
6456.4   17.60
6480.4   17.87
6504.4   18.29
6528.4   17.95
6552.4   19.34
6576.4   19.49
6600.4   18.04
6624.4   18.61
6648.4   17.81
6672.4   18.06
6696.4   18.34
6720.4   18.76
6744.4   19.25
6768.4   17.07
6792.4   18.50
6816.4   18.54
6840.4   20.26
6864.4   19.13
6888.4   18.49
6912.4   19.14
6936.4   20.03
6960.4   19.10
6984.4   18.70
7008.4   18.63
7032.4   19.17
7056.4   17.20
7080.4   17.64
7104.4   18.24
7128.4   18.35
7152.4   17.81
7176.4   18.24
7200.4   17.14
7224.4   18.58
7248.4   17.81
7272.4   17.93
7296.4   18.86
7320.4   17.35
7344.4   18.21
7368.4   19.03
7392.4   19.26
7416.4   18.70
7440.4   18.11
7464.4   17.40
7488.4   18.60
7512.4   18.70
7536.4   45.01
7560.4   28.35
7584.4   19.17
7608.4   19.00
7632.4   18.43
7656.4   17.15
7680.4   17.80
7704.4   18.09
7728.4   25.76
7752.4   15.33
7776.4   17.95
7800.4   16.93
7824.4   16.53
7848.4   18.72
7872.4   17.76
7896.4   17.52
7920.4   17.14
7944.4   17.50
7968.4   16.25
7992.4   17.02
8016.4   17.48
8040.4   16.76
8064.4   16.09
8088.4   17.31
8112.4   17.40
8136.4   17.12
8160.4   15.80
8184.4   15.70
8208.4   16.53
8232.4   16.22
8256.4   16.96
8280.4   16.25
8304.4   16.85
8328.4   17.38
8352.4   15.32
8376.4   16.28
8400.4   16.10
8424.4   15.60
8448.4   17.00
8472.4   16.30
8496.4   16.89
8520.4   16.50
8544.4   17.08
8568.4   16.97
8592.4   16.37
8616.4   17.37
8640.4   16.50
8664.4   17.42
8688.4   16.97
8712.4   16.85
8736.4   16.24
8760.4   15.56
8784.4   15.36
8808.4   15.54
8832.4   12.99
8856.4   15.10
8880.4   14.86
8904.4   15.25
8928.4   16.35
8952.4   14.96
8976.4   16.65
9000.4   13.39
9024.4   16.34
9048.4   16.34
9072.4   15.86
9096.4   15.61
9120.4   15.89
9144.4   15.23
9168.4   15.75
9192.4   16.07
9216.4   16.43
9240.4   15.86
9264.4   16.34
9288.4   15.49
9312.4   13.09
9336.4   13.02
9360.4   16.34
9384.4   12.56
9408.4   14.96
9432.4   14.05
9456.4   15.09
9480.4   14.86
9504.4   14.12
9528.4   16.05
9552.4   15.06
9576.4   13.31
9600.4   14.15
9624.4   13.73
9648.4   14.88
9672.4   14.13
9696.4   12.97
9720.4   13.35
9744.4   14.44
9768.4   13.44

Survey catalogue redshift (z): 0.149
